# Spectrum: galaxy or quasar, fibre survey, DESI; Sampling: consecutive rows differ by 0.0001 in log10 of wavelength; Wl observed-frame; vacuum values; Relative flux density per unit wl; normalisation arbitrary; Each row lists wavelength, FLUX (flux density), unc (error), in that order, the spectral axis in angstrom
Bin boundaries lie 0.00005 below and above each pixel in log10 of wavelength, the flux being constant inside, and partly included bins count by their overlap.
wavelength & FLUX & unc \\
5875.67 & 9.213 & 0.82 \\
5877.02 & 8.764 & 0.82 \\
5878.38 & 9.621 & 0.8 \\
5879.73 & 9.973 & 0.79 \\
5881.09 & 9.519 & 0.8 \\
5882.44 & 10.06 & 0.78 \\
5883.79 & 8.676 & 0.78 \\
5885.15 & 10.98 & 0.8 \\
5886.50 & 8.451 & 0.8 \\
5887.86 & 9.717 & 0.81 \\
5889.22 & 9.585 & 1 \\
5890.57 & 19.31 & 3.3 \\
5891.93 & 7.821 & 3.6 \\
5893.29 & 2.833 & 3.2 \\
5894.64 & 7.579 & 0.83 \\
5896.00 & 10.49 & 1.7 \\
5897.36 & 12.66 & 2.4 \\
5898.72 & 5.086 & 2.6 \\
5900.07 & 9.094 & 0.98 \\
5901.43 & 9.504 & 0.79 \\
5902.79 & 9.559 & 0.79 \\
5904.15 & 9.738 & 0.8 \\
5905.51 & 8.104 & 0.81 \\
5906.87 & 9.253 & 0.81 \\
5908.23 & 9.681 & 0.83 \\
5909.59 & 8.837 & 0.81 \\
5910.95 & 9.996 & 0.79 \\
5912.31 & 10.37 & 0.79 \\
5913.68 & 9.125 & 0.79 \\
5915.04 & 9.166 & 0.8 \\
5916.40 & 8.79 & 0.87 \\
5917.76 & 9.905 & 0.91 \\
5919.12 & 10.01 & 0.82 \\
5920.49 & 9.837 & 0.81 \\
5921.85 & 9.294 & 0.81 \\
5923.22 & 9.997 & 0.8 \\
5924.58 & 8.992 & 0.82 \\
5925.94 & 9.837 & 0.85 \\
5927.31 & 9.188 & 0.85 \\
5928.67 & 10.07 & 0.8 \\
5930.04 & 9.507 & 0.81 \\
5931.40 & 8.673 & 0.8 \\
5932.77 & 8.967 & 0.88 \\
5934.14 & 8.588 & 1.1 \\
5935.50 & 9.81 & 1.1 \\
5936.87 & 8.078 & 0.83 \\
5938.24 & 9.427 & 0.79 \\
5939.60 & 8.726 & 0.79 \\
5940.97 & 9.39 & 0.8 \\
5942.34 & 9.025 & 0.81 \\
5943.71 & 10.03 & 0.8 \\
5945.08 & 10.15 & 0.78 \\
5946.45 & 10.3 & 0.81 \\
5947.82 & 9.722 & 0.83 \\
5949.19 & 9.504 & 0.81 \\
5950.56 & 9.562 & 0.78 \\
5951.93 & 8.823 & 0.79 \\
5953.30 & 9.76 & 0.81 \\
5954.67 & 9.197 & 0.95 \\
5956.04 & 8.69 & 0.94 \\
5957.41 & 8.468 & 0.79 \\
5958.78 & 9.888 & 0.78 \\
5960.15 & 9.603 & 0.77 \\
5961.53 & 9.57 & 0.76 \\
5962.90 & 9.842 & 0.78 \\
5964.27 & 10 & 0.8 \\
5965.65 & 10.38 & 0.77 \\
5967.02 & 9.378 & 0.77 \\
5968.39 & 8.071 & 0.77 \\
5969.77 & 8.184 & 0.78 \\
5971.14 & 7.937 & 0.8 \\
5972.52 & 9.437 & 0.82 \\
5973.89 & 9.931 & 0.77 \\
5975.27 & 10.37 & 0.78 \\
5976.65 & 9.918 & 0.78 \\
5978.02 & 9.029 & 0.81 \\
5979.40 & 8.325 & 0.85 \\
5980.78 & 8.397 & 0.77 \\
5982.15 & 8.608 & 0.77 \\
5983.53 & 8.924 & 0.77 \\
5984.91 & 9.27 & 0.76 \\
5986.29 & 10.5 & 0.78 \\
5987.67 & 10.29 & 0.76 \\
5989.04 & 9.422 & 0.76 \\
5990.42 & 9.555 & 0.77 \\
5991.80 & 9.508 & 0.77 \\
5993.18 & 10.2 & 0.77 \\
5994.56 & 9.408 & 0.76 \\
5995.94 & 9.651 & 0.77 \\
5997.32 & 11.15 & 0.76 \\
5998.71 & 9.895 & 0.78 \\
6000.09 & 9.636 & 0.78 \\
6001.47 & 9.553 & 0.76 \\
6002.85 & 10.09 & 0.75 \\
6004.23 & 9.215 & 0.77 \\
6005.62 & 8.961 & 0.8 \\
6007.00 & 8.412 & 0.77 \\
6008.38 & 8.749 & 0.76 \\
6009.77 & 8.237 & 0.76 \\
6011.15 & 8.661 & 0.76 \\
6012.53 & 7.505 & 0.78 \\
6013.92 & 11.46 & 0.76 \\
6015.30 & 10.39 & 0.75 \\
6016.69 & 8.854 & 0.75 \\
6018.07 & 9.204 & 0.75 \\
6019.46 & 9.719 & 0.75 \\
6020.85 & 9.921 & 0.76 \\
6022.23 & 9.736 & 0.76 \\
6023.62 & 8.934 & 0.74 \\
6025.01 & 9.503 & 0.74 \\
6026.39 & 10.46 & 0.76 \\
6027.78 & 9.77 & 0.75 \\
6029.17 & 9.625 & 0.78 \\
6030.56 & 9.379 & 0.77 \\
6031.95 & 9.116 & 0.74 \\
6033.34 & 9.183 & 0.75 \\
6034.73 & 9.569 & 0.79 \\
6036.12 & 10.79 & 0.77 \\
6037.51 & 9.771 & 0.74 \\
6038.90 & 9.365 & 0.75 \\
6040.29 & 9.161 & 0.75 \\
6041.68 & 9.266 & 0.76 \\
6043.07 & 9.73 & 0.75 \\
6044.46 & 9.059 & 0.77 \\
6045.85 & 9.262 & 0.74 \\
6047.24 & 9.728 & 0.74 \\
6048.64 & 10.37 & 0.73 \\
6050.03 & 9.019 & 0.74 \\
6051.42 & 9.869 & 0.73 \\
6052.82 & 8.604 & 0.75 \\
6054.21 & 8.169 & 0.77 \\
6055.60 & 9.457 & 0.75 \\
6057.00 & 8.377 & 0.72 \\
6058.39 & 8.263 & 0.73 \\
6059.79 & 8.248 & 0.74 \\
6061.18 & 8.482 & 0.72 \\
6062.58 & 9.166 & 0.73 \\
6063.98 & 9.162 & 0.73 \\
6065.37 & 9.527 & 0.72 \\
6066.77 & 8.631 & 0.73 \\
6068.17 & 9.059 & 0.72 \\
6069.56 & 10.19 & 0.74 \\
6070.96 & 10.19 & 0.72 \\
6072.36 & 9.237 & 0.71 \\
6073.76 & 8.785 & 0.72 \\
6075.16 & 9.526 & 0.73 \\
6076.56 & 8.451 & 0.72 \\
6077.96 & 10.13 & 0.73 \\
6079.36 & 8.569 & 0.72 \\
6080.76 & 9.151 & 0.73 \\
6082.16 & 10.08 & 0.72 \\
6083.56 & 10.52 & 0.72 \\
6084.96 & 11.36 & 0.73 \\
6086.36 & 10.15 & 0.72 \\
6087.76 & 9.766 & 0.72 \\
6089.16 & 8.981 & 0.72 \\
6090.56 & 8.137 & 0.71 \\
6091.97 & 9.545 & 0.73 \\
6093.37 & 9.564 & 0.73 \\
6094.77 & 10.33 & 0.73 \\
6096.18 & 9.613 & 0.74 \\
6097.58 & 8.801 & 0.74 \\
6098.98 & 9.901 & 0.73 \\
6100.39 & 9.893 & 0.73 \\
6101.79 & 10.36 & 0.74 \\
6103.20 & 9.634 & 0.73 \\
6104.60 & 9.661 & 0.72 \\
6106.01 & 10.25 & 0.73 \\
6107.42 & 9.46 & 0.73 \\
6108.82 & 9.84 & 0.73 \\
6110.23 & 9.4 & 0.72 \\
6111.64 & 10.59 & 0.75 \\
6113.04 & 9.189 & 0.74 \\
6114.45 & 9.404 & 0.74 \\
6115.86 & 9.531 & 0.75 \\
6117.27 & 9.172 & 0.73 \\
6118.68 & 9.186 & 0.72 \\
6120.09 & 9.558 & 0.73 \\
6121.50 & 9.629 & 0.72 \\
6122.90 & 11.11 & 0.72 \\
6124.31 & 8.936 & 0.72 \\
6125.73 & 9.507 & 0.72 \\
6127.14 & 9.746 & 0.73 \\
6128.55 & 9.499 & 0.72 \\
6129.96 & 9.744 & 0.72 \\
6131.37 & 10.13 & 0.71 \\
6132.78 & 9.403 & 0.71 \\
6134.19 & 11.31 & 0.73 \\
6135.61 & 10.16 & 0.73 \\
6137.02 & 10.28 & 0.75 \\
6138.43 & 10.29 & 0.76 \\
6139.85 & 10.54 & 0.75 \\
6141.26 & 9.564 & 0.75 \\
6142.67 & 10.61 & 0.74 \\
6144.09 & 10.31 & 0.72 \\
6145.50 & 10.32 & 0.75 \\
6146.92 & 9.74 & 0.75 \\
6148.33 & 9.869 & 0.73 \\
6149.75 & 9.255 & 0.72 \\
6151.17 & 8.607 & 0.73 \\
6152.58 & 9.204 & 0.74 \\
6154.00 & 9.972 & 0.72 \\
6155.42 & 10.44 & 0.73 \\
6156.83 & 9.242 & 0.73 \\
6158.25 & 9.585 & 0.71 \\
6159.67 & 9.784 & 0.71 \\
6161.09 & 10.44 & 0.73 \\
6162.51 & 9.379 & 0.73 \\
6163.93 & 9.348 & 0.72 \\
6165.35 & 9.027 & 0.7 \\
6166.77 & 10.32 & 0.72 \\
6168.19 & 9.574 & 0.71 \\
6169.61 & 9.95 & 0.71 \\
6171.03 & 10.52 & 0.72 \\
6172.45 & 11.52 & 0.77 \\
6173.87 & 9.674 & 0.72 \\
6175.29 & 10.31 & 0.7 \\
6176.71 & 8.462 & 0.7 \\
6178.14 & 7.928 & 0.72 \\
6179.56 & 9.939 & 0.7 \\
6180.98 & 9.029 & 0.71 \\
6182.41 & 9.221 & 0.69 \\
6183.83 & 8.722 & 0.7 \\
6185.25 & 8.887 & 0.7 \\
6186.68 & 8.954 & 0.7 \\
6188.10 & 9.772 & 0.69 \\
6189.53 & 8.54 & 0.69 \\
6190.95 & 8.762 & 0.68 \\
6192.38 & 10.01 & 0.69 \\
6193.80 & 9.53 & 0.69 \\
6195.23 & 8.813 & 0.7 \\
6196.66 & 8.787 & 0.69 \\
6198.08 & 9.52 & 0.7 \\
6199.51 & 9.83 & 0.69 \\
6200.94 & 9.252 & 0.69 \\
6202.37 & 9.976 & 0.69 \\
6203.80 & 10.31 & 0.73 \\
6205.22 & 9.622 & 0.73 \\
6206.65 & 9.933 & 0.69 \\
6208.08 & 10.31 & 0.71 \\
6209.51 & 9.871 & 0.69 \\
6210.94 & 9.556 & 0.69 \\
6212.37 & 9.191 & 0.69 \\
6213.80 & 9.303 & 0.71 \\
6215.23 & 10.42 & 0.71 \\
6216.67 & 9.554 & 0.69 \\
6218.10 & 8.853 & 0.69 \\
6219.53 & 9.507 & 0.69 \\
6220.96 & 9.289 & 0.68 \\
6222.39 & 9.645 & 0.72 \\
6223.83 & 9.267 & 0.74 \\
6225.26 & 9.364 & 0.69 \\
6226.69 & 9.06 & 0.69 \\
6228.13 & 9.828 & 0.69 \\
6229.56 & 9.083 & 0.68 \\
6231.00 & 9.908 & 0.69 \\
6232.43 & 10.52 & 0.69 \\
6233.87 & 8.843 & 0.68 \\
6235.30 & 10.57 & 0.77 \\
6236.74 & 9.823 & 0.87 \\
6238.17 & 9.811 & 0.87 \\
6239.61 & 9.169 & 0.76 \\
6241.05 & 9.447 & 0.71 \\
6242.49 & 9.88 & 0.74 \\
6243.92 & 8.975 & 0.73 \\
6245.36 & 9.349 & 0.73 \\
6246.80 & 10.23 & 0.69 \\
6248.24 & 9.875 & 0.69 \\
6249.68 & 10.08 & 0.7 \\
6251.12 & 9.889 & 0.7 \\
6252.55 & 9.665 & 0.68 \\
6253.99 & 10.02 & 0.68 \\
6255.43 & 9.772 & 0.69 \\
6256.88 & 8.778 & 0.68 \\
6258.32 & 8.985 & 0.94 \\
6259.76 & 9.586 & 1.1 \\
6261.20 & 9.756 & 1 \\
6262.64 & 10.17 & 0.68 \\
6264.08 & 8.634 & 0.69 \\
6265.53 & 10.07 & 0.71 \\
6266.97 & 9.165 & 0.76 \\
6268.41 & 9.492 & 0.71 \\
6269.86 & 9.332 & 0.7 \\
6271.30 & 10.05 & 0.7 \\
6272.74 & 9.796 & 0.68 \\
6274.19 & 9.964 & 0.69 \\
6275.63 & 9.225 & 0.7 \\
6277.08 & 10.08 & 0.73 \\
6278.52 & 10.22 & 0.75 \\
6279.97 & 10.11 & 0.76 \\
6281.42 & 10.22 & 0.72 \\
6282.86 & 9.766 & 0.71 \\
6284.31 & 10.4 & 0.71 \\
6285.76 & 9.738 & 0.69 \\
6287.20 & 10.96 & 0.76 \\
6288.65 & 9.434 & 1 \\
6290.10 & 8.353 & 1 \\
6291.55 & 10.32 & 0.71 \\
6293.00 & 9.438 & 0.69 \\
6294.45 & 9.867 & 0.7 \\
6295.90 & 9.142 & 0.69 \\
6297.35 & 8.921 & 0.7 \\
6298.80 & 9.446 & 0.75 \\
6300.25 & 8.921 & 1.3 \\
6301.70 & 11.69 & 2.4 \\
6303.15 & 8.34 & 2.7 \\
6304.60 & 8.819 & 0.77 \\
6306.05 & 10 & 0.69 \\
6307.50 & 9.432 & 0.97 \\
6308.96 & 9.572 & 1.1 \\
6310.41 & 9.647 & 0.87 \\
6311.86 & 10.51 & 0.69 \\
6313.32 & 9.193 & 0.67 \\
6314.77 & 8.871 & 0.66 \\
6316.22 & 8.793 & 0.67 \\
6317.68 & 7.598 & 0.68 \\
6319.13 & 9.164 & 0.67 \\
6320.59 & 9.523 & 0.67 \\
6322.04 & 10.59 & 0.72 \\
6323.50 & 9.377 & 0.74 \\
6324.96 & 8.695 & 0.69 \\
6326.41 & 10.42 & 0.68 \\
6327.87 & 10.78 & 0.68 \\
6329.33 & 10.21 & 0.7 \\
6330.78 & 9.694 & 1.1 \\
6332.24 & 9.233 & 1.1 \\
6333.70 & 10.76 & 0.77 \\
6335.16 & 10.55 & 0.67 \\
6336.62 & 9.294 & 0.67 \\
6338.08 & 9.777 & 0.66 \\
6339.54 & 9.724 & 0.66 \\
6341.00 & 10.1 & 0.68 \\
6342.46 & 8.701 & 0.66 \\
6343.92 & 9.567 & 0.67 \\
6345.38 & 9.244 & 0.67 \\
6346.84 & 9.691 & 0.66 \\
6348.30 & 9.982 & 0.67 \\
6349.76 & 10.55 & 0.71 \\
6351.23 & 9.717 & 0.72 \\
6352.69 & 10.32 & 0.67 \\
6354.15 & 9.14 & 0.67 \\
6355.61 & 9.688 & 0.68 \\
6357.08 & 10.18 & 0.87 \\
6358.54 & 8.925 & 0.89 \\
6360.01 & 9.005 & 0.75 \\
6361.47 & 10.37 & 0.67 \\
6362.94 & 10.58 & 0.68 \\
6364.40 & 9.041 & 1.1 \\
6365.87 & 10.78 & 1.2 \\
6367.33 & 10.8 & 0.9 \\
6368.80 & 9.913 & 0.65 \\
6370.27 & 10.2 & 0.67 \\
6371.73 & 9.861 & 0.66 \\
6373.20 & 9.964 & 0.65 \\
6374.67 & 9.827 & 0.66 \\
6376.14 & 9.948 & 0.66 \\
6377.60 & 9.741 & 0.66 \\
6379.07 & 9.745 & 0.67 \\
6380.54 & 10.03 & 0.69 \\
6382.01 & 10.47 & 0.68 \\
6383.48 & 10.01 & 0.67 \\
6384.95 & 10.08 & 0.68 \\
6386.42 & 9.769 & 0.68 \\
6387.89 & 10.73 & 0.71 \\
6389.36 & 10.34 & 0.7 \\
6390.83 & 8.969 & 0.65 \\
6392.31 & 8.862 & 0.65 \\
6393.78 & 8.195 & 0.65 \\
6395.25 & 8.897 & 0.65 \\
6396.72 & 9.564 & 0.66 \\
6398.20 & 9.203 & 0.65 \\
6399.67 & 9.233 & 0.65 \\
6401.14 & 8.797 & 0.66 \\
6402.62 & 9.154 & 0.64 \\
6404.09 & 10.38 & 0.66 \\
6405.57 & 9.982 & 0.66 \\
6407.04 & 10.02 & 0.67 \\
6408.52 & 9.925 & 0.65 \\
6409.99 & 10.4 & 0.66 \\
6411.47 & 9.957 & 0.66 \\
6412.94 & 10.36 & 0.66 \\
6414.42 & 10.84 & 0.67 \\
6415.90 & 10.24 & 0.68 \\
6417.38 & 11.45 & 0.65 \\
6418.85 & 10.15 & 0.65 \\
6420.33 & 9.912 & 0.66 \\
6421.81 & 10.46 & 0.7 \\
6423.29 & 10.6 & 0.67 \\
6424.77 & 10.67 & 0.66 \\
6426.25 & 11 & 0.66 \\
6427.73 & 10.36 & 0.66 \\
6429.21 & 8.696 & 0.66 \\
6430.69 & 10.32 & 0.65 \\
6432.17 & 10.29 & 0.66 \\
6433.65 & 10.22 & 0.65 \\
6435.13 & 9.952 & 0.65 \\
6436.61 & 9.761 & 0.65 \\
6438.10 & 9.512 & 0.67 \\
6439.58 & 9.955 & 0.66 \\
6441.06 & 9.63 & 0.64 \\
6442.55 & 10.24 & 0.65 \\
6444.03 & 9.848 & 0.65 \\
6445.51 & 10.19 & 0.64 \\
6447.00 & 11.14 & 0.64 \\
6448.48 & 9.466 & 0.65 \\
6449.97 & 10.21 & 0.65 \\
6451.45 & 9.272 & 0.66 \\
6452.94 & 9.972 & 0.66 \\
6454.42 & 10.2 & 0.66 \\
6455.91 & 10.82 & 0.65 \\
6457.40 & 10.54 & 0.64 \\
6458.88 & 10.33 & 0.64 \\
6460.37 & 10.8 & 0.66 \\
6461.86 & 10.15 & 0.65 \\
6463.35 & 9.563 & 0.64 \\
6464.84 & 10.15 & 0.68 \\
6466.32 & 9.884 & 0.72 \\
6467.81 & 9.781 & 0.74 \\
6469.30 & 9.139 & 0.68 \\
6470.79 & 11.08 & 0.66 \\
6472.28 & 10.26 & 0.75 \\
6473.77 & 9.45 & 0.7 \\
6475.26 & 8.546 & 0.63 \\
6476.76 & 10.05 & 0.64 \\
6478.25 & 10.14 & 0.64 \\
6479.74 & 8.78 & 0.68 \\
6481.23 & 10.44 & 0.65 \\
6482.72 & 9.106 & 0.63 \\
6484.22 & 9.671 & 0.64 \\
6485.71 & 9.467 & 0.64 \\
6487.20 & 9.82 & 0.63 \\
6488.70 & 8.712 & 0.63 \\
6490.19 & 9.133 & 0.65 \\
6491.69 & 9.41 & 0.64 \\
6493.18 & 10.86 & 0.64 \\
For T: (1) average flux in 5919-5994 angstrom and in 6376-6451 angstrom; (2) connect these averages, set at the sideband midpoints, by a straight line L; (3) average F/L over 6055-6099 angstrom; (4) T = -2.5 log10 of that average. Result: 0.021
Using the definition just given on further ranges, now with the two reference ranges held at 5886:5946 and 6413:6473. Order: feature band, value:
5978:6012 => 0.017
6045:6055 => 0.033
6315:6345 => 0.044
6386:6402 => 0.089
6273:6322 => 0.041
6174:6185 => 0.076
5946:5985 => 0.020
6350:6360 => 0.043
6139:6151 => -0.026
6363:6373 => -0.007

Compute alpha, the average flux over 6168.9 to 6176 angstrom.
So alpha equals 10.4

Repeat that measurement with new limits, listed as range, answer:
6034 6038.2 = 10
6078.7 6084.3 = 9.6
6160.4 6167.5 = 9.7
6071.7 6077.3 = 9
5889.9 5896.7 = 9.6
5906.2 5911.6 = 9.44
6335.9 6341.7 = 9.72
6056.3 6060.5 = 8.3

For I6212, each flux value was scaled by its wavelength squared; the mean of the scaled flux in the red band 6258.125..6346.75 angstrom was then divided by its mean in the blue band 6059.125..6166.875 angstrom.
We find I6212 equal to 1.1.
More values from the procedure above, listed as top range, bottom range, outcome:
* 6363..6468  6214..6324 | 1.09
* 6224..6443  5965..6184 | 1.11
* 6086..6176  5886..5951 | 1.12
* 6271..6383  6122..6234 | 1.06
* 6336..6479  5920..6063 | 1.21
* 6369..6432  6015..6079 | 1.19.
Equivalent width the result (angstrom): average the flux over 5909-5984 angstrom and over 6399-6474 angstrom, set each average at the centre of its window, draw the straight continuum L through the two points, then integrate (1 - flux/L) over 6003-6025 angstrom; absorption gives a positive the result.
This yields 0.5 angstrom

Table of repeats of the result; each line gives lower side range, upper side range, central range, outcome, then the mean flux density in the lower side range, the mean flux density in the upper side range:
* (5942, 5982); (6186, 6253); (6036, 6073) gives 0.75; 9.35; 9.57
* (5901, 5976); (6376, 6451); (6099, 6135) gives -0.63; 9.39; 9.96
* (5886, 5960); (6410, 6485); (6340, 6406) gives 1.56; 9.38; 10.1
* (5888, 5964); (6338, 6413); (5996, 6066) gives 0.99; 9.41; 9.77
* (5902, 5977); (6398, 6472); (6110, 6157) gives -0.74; 9.39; 10.1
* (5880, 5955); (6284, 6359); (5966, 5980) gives 0.54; 9.43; 9.63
